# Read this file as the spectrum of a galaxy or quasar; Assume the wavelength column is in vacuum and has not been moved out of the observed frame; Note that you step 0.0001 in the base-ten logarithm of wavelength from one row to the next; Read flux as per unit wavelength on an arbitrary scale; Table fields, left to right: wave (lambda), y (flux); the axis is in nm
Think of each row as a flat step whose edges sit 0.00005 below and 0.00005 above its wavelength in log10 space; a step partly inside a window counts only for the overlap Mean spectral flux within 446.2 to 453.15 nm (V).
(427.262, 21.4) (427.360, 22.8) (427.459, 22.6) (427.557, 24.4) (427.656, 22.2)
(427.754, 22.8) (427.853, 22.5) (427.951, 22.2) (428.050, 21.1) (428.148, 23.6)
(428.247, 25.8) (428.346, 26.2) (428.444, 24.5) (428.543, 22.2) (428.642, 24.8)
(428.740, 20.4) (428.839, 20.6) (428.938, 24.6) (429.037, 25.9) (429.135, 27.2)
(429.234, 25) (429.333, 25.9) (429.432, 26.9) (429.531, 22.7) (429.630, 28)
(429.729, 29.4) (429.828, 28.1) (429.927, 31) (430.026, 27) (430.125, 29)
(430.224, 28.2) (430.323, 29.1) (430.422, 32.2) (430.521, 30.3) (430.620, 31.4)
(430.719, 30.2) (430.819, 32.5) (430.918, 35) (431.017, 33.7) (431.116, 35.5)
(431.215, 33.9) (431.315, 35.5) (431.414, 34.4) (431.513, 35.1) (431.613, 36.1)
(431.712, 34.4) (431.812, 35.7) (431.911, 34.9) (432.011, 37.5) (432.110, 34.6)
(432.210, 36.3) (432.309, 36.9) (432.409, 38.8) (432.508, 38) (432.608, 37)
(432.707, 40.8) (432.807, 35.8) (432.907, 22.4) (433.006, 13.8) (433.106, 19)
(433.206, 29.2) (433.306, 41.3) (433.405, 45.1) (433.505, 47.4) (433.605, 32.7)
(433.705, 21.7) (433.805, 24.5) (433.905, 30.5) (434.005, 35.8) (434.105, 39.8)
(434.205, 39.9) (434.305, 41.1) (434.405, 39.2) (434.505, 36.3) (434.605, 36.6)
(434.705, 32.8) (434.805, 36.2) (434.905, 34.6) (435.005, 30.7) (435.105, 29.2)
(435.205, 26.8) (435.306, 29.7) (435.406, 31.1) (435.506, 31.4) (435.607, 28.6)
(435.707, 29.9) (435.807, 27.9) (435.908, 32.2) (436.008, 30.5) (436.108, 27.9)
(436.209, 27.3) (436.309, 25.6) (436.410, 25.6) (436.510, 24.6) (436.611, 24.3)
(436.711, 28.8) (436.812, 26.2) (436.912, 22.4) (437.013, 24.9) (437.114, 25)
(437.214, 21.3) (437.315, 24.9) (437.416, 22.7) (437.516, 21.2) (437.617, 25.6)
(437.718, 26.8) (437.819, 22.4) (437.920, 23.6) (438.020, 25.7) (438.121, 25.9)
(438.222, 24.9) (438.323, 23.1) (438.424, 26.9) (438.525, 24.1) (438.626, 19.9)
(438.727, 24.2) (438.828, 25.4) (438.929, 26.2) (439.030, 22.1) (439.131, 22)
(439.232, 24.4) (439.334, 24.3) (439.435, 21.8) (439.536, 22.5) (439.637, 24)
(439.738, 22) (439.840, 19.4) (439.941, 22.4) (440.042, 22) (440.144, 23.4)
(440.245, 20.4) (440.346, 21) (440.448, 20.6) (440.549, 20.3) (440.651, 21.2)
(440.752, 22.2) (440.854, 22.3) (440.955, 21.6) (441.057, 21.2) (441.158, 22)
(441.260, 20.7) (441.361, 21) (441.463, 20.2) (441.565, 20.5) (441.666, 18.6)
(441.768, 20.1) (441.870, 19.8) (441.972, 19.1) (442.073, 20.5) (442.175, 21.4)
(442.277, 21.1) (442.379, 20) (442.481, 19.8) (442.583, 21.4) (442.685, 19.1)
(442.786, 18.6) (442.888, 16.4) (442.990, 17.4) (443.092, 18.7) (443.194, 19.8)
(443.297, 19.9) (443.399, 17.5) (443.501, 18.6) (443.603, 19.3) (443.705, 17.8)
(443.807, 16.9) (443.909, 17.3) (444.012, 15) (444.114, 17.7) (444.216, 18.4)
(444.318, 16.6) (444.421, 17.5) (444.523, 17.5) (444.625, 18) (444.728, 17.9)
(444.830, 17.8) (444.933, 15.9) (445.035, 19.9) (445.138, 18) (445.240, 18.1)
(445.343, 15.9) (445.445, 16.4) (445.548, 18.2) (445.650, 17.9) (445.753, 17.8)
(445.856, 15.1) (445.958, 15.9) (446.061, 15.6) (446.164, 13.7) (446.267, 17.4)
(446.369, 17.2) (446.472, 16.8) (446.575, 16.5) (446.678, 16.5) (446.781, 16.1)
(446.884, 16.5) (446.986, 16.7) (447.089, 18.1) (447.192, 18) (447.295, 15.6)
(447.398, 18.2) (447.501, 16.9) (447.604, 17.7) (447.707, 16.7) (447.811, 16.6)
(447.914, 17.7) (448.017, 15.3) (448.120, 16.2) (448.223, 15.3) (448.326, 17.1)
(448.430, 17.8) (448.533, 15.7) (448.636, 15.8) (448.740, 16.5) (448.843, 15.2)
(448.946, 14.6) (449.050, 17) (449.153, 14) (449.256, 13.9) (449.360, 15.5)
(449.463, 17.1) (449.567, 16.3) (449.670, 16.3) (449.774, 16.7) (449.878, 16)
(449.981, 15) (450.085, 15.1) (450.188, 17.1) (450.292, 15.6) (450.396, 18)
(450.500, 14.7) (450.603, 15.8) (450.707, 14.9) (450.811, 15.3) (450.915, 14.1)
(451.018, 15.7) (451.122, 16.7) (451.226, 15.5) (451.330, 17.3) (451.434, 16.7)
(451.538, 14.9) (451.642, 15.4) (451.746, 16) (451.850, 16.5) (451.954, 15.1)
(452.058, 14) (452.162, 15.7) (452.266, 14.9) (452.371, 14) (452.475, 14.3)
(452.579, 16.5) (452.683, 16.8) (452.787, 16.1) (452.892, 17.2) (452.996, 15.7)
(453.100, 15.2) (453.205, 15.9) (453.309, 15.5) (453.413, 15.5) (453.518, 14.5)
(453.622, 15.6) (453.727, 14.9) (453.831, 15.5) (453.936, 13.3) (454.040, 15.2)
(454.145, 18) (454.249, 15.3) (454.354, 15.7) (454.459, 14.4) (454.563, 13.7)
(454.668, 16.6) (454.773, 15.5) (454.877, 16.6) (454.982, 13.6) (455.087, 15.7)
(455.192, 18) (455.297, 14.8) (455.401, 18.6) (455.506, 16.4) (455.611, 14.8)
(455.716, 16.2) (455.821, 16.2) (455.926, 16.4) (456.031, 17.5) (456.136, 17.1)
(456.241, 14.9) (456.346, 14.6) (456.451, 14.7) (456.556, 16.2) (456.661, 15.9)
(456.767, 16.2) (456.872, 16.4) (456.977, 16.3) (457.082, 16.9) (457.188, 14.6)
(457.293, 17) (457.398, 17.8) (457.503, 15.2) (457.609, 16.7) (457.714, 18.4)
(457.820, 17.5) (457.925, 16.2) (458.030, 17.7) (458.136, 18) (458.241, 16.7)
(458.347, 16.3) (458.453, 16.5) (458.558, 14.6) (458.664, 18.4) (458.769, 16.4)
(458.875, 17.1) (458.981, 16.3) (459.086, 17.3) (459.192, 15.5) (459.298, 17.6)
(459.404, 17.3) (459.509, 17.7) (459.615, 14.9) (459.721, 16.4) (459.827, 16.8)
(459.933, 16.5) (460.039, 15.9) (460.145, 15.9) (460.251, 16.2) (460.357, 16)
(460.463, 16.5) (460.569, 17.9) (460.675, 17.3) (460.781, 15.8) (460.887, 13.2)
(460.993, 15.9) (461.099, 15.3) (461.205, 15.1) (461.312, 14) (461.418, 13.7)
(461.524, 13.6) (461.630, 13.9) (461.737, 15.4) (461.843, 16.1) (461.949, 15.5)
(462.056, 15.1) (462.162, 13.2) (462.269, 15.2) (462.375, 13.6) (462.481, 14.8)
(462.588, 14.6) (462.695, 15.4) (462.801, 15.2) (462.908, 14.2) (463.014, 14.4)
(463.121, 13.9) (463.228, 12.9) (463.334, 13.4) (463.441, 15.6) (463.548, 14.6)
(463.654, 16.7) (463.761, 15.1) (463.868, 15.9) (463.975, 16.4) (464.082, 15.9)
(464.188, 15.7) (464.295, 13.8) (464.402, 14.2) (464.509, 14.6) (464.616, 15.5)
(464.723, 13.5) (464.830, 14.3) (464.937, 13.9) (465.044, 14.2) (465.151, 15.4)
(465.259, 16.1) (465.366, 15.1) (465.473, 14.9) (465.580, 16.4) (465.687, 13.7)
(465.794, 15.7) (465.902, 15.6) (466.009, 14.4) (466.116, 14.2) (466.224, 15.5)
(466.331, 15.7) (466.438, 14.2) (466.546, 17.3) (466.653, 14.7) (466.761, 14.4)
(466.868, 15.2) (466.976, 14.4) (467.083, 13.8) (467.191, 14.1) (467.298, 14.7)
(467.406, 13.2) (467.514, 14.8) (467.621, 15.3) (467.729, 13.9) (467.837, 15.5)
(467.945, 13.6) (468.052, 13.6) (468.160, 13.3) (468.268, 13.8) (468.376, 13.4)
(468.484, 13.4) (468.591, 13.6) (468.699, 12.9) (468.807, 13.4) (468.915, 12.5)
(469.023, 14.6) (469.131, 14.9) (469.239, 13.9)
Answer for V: 16.1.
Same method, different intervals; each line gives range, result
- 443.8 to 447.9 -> 17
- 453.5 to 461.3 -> 16.1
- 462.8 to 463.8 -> 14.6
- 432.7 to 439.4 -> 28.5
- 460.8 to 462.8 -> 14.7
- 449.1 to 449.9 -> 15.7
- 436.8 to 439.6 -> 23.9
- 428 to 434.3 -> 30.8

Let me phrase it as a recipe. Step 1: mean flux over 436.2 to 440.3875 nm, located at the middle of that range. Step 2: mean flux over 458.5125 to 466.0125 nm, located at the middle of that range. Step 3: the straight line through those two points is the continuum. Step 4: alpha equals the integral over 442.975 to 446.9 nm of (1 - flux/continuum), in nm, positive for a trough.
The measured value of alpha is 0.76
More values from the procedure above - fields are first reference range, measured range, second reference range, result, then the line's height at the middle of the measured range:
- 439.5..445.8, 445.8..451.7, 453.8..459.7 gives 0.623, 18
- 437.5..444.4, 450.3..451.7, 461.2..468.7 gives 0.201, 18.4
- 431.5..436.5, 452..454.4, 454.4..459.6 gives 0.454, 19.1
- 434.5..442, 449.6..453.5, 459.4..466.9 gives 0.780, 19.6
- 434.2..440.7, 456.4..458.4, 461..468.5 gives 0.139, 17.8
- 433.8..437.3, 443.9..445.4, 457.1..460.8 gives 0.453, 25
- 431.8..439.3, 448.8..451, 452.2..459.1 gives 0.471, 19.9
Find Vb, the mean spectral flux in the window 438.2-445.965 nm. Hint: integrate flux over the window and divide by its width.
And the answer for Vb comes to 20.1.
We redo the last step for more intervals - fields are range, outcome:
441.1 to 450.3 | 17.5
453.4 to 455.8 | 15.6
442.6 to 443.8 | 18.5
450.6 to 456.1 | 15.7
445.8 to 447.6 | 16.6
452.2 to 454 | 15.4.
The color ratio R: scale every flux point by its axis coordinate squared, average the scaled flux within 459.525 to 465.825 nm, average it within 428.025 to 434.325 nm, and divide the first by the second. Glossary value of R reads 0.6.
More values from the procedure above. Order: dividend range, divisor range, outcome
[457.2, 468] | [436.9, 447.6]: 0.84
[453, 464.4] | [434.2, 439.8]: 0.64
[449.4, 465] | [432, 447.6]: 0.72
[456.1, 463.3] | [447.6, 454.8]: 1.04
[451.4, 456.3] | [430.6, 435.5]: 0.51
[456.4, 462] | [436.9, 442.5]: 0.79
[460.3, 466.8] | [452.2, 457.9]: 0.98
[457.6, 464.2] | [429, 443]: 0.64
